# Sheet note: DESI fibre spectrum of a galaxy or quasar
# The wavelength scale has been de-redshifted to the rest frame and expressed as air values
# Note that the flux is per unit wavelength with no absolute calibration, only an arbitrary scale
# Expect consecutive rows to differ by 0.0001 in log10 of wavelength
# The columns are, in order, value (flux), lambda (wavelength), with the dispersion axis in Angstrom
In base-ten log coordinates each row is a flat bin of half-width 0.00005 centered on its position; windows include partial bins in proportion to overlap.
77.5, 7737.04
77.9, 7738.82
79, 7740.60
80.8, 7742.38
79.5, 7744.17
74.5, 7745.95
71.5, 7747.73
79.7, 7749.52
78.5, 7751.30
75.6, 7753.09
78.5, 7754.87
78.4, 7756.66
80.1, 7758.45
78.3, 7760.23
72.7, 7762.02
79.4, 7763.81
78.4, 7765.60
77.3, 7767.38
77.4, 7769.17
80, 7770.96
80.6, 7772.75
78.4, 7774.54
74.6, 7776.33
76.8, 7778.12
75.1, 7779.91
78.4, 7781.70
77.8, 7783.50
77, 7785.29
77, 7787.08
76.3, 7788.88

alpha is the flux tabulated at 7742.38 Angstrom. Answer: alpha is 80.8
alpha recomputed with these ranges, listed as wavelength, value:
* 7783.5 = 77.8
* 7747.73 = 71.5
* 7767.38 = 77.3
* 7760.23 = 78.3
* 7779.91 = 75.1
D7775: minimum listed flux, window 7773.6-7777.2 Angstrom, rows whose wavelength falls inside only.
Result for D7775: 74.6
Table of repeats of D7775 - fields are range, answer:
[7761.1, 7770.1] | 72.7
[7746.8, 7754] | 71.5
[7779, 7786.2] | 75.1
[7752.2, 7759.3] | 75.6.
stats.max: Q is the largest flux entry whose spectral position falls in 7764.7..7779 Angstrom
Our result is 80.6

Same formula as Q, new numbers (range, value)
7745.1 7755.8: 79.7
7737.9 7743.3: 80.8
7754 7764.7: 80.1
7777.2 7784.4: 78.4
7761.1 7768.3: 79.4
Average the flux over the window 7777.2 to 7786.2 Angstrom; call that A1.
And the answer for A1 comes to 77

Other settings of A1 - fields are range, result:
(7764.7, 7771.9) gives 78.3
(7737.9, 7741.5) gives 78.6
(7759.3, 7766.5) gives 77.3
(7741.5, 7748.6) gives 76.6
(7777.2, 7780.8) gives 76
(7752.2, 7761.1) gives 78.2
